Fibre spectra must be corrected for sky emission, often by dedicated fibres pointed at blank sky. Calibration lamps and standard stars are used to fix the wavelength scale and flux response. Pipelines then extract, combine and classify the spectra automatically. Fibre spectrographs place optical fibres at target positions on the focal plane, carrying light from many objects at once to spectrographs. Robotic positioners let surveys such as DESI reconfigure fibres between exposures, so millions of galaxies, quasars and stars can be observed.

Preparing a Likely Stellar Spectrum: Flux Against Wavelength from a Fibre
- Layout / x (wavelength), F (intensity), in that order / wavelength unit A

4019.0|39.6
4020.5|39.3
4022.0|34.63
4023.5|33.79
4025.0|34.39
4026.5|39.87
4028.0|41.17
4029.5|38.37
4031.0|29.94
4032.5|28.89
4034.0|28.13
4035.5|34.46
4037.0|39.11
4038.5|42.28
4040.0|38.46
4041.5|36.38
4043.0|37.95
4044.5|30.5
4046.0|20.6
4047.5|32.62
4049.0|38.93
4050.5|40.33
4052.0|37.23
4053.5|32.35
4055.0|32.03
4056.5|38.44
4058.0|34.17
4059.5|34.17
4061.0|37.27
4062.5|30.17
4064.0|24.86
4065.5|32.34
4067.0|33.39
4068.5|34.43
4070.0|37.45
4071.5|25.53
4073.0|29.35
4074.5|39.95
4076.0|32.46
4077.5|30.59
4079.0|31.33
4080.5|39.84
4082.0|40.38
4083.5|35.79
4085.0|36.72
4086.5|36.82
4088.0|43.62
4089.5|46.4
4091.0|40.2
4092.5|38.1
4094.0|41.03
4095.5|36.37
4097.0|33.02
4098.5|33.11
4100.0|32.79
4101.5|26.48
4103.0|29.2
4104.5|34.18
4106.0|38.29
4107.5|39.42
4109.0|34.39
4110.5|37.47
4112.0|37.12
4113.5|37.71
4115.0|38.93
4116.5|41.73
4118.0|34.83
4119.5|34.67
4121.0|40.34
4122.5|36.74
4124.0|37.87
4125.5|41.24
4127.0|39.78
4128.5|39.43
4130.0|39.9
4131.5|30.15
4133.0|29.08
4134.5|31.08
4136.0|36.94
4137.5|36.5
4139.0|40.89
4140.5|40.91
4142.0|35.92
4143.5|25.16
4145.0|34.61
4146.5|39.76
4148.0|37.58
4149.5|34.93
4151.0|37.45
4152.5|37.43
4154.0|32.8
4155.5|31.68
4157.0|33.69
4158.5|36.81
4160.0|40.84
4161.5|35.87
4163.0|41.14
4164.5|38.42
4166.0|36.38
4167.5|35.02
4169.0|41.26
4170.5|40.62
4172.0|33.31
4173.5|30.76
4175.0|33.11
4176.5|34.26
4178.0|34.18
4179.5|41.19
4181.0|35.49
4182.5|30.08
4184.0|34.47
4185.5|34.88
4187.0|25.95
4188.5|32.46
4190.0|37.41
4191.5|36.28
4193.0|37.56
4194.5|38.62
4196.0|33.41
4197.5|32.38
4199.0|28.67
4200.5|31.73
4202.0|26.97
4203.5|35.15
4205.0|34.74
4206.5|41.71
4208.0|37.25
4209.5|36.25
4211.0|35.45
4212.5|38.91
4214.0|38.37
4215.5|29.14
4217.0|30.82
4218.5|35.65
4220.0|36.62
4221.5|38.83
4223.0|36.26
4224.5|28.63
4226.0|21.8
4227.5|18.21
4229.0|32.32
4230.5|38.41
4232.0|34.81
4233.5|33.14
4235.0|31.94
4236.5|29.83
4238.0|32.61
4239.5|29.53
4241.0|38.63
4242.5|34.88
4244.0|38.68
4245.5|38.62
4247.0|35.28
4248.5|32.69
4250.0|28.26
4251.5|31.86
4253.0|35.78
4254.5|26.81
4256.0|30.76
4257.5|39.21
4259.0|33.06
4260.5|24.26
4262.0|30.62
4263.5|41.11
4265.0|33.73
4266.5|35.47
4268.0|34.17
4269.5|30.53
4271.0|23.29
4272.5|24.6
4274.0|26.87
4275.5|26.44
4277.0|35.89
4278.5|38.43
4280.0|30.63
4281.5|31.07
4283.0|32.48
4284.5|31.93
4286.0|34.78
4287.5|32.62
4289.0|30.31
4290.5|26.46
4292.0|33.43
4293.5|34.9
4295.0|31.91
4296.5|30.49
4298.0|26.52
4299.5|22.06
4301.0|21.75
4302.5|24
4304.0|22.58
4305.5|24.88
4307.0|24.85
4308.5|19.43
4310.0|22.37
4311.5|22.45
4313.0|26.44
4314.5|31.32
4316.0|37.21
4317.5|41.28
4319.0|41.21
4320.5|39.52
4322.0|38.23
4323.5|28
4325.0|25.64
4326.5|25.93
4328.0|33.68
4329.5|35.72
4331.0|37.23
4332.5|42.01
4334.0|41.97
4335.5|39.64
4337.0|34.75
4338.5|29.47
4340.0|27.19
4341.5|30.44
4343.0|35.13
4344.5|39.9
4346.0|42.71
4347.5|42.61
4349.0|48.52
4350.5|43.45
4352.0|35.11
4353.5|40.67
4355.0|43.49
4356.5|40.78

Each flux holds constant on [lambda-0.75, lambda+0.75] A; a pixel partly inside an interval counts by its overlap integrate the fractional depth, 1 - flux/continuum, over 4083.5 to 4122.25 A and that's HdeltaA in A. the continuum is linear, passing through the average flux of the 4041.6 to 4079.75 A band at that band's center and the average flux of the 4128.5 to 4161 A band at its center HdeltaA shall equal -2.86 A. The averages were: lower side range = 33.2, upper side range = 35.5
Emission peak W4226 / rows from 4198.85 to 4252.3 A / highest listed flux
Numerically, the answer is 41.71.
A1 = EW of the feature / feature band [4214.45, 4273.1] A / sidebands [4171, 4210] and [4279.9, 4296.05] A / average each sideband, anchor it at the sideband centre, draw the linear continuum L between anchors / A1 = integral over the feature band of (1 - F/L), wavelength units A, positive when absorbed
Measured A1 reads 0.98 A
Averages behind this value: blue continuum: 34.2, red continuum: 31.9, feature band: 32.4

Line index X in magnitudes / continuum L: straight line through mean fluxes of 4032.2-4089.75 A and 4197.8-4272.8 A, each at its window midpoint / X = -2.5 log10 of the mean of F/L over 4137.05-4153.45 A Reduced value -0.08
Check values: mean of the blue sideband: 34.7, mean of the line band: 36.4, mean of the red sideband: 33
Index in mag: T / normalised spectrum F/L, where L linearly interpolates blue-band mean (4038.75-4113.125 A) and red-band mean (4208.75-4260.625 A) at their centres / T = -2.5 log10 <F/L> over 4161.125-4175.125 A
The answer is -0.09 mag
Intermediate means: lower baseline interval 35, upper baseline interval 33.1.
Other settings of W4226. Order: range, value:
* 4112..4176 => 41.73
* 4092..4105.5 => 41.03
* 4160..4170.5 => 41.26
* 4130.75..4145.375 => 40.91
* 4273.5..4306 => 38.43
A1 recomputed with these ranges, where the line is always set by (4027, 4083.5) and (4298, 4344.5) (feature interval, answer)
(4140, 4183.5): -3.8 A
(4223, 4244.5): 0.2 A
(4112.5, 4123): -1.4 A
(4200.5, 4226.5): -1.6 A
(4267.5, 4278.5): 0.8 A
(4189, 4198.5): -0.9 A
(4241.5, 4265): -1.3 A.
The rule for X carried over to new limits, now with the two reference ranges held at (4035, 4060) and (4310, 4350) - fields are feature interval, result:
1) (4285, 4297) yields 0.11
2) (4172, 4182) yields 0.02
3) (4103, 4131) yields -0.07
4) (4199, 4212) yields 0.02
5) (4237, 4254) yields 0.03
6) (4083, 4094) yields -0.13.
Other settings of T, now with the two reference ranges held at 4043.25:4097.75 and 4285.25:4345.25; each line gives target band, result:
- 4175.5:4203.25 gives -0.02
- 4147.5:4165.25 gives -0.09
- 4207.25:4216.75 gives -0.09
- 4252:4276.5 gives 0.03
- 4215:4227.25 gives 0.03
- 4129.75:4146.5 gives -0.02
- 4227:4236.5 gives 0.03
